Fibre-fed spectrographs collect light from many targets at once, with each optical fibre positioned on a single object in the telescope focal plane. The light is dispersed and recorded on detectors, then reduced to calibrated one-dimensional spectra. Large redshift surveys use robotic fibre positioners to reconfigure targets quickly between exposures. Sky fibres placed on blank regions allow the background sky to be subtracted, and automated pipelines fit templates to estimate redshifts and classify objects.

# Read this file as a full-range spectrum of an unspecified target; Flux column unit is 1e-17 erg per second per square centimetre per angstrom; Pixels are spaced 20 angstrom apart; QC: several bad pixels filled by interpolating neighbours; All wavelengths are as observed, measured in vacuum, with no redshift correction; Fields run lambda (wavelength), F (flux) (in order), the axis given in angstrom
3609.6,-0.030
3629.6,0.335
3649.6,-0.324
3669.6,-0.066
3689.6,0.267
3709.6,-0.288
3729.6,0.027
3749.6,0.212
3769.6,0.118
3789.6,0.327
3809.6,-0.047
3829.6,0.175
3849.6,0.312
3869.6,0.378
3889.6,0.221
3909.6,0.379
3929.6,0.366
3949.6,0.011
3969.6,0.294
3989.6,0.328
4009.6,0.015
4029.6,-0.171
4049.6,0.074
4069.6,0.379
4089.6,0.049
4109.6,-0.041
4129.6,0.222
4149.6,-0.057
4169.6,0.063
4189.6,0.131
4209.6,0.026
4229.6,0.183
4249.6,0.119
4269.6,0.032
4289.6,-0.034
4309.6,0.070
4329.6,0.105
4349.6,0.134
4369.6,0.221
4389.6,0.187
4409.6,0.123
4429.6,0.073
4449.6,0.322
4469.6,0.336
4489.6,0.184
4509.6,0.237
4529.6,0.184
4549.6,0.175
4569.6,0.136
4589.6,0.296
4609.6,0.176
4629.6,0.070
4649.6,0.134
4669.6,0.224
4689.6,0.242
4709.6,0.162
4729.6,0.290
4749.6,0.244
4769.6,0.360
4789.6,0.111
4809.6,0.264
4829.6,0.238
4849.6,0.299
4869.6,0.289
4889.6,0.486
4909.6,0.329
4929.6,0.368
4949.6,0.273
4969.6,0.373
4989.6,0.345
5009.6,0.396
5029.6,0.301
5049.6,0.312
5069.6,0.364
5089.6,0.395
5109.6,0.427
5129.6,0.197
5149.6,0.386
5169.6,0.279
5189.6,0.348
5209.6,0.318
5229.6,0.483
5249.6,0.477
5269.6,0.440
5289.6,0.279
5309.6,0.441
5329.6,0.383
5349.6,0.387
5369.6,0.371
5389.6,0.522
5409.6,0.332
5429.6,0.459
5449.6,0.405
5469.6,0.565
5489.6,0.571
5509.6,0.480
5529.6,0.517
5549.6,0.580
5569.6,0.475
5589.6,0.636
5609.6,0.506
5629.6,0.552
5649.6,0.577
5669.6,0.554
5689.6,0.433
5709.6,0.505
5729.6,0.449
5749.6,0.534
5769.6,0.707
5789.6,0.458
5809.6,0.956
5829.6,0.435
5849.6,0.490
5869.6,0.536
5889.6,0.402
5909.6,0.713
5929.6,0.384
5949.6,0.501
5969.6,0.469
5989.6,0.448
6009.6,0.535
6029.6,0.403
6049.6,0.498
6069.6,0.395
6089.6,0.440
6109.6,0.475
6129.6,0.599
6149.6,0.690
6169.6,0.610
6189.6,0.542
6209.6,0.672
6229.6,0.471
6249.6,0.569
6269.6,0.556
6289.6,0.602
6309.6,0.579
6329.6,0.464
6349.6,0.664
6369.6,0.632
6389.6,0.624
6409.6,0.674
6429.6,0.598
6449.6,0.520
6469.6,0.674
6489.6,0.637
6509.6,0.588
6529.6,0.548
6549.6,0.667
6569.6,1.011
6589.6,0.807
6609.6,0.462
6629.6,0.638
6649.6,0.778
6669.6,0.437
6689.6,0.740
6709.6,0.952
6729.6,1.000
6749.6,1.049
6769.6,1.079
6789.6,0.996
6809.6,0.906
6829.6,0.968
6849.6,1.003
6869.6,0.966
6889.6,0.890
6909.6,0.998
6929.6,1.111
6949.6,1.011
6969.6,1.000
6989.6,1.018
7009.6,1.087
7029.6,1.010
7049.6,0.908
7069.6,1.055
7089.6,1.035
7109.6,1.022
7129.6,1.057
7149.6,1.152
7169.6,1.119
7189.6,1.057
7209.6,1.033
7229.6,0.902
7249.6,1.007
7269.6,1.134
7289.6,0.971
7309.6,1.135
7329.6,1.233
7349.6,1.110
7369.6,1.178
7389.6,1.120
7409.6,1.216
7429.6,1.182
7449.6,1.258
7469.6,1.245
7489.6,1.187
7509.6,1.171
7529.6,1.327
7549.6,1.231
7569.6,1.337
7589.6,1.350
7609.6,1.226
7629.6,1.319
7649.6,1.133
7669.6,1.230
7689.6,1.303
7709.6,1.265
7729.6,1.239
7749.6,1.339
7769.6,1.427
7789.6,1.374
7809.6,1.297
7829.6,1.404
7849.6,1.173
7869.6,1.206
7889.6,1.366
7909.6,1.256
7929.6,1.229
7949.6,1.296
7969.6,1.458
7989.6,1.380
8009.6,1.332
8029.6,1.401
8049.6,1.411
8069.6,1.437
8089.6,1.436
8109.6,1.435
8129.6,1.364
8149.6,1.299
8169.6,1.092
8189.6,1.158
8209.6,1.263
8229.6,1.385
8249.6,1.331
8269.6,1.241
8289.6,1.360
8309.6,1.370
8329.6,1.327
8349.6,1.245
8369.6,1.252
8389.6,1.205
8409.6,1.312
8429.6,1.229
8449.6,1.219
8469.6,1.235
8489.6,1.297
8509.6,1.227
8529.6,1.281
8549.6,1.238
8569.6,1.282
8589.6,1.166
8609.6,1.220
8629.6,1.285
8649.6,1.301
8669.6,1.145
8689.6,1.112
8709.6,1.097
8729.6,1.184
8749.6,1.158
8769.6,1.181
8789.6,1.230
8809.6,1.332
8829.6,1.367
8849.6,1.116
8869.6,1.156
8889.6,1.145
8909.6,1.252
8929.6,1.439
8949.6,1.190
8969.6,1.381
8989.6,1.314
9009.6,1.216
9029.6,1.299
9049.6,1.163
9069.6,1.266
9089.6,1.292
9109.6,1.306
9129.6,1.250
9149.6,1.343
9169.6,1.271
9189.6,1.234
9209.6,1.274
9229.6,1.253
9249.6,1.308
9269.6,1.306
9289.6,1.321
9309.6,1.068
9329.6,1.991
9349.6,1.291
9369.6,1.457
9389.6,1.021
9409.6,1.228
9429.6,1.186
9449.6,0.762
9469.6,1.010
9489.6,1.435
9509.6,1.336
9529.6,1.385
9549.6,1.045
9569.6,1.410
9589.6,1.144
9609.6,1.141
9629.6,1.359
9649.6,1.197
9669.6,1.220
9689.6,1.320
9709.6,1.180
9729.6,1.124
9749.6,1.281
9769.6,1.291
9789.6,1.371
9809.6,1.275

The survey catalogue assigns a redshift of 0.68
